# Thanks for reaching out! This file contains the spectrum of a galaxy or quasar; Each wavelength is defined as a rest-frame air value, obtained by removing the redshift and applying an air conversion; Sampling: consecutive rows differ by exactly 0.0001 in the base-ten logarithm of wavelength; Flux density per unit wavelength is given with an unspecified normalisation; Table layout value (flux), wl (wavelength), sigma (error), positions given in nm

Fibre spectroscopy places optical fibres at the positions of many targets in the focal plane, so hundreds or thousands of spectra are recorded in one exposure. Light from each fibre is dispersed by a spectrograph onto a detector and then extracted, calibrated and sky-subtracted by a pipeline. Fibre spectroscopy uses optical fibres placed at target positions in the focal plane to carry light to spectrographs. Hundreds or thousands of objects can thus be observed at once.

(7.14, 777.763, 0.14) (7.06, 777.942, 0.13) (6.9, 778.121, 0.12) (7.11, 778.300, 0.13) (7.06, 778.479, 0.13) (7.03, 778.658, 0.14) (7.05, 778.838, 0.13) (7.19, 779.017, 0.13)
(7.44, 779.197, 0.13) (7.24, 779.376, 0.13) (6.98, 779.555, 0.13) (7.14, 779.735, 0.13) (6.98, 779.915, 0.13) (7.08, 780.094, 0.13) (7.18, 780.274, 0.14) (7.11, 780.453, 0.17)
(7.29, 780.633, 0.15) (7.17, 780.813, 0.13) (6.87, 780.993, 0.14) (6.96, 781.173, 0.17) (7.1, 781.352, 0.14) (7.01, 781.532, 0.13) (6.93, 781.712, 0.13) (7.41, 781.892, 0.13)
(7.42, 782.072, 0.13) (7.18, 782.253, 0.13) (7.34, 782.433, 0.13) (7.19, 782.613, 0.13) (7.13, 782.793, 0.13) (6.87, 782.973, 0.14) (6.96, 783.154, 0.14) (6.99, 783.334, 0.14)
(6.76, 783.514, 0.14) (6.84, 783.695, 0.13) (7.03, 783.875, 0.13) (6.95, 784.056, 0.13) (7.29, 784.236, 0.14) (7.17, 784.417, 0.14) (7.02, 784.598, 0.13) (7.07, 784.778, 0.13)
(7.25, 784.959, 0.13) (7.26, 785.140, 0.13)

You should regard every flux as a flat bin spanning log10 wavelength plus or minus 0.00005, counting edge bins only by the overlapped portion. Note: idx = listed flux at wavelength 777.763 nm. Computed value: 7.14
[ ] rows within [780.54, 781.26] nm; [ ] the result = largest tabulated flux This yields 7.29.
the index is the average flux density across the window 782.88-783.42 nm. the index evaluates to 6.94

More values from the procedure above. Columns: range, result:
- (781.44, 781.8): 6.97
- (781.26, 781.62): 7.07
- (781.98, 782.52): 7.3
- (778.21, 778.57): 7.1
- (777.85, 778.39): 7.03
